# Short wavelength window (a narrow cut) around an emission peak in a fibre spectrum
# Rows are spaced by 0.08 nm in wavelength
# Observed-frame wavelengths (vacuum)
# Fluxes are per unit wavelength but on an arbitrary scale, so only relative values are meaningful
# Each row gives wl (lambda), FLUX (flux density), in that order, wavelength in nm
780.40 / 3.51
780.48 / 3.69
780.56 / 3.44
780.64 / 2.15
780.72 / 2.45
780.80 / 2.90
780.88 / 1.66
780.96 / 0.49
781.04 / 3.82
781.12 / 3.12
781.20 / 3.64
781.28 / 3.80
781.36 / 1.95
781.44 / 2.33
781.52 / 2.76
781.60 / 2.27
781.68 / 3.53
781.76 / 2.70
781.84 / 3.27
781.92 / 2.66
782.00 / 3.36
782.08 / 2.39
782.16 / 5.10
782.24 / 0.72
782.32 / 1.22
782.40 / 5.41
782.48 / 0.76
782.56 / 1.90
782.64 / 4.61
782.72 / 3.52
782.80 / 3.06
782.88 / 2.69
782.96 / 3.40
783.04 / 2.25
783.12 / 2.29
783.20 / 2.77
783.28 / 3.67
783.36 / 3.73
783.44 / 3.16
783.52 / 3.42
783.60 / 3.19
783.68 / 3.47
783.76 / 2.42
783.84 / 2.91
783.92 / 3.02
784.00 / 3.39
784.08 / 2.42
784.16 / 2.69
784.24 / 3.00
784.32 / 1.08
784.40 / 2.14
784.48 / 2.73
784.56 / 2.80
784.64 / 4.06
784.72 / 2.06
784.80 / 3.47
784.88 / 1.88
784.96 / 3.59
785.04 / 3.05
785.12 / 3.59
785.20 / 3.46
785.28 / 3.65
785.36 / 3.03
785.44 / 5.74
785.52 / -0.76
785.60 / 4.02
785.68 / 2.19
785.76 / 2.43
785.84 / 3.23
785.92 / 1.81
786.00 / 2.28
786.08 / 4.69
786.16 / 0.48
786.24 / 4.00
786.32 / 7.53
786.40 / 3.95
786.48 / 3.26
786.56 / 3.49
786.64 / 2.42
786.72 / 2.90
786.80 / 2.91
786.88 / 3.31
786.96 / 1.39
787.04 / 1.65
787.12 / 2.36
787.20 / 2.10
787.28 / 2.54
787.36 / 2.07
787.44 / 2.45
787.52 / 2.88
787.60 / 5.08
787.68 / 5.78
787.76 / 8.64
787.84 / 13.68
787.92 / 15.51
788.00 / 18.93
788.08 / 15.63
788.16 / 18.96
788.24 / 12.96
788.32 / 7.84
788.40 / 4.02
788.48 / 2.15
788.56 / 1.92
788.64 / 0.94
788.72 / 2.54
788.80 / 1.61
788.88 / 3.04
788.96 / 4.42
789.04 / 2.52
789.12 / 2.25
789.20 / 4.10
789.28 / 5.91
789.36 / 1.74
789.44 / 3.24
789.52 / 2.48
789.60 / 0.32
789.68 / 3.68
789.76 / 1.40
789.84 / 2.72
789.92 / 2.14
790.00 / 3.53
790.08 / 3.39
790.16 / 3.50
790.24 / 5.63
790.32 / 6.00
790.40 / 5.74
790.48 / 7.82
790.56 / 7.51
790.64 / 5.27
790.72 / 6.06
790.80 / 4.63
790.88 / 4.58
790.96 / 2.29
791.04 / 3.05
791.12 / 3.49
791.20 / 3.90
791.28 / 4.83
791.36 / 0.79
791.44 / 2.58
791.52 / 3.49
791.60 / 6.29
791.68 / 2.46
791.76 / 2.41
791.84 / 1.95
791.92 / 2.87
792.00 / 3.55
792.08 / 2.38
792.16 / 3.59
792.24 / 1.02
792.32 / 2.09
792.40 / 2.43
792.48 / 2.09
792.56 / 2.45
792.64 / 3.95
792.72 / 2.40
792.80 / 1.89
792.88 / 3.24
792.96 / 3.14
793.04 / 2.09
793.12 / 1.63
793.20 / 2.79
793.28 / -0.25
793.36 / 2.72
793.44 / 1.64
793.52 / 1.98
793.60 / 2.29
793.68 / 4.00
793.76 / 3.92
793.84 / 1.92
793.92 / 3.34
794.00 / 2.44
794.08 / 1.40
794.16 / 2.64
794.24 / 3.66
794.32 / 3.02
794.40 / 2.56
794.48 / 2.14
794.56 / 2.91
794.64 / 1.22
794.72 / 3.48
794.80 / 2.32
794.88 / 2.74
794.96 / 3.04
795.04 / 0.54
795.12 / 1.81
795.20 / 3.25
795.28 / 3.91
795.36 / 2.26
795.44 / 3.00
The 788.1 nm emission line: H-alpha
